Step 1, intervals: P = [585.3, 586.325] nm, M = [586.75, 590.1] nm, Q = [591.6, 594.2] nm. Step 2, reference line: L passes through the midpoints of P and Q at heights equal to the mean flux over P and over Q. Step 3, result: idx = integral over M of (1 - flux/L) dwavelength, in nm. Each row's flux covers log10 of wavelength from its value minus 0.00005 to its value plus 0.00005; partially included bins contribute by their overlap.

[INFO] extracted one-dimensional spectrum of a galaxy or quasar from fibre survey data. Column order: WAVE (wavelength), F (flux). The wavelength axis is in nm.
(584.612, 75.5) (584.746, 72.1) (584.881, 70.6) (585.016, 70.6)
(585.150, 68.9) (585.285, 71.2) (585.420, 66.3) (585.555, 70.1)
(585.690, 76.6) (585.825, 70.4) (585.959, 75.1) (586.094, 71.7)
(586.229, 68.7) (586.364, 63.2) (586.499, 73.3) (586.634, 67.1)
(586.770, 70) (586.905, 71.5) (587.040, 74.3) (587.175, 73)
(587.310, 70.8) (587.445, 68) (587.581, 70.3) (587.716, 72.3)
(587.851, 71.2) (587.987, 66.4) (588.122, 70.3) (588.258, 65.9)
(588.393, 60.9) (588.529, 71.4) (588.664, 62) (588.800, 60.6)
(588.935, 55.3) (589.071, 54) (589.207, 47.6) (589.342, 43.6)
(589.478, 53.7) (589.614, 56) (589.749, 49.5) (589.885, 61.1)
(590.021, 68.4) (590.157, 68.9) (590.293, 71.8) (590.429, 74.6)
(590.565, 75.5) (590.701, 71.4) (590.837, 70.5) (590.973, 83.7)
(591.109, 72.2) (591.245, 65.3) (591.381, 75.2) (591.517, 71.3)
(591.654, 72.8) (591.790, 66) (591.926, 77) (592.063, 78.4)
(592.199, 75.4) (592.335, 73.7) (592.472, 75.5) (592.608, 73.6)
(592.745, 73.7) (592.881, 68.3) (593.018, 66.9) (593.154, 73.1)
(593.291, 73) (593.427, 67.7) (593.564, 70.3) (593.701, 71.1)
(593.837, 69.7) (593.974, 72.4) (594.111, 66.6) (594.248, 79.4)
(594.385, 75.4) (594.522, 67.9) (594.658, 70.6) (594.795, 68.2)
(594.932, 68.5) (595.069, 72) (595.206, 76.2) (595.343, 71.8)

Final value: 0.372 nm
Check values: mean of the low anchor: 71.1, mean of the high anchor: 71.9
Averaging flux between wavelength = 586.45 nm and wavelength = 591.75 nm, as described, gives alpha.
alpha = 66.7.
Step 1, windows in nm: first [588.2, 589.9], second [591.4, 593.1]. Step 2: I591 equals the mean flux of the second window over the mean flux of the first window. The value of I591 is 1.28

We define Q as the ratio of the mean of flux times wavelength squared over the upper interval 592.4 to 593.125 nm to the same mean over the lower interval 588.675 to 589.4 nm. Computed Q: 1.37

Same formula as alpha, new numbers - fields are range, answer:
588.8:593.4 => 67.7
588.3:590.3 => 58.7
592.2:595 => 71.4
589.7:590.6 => 67.1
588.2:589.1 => 61.7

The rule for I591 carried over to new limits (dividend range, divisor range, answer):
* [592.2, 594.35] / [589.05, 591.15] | 1.12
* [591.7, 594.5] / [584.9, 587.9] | 1.02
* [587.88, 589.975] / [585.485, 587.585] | 0.83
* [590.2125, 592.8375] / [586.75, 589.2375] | 1.11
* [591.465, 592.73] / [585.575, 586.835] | 1.04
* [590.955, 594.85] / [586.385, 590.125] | 1.13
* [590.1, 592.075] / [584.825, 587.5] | 1.03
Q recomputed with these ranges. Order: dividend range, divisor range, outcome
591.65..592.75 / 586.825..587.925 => 1.05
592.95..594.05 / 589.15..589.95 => 1.37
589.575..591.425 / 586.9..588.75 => 1.01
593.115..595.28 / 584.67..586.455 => 1.04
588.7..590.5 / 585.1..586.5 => 0.85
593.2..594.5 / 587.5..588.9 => 1.09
